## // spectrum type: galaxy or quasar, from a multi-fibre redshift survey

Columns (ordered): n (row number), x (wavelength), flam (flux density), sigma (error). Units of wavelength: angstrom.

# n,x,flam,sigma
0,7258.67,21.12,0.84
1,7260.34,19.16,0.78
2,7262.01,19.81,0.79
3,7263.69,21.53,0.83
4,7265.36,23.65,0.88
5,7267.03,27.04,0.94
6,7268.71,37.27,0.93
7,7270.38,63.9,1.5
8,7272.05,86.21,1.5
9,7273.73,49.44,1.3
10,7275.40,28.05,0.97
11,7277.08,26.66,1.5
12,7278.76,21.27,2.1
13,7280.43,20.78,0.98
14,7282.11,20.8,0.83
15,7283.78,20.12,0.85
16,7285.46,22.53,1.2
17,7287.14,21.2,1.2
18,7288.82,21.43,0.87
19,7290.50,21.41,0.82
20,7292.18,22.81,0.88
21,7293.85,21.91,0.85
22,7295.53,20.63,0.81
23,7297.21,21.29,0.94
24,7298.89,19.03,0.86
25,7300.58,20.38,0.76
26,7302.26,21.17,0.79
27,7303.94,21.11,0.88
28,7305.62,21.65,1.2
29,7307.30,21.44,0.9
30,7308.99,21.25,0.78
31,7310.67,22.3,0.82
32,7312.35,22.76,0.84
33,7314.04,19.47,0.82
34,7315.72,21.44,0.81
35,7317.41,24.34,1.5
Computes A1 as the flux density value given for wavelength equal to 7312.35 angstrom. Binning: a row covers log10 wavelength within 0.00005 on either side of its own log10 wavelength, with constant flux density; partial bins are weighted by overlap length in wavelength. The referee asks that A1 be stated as 22.76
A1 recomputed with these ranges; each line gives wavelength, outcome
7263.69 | 21.53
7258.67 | 21.12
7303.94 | 21.11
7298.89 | 19.03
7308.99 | 21.25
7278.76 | 21.27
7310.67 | 22.3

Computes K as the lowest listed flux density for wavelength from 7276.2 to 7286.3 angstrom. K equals 20.12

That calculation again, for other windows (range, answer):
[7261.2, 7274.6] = 19.81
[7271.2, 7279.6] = 21.27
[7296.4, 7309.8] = 19.03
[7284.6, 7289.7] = 21.2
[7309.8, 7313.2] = 22.3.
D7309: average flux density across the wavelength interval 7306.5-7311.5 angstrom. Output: 21.6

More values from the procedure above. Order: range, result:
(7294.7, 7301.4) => 20.3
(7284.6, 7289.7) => 21.7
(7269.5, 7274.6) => 66.1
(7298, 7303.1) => 20.2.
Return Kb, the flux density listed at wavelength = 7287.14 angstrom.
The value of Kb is 21.2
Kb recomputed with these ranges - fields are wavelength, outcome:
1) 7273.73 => 49.44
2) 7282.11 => 20.8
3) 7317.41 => 24.34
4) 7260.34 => 19.16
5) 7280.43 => 20.78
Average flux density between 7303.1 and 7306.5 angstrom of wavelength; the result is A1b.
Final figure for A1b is 21.4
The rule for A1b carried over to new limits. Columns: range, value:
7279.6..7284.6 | 20.6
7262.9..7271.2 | 34.7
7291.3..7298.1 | 21.7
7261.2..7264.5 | 20.6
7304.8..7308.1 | 21.6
